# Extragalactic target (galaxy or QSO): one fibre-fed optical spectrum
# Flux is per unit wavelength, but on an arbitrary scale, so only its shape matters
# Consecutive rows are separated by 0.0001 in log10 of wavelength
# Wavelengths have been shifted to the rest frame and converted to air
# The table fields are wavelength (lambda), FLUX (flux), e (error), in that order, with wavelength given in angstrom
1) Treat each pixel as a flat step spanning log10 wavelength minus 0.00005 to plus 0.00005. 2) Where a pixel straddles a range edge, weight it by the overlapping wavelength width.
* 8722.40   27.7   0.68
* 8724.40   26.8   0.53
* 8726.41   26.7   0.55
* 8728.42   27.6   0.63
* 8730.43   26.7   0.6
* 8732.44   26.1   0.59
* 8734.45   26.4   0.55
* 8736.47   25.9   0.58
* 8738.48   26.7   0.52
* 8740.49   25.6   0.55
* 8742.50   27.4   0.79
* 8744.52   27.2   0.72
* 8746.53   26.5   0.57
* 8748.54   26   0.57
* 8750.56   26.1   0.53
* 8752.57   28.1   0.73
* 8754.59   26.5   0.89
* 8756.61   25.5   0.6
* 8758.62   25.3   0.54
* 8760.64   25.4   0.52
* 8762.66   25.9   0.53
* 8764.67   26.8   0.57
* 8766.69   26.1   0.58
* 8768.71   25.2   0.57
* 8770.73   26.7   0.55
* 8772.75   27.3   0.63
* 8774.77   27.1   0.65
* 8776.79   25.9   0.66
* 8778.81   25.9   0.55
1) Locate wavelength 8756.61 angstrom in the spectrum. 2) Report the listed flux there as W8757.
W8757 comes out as 25.5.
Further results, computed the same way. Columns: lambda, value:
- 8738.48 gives 26.7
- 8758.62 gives 25.3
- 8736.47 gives 25.9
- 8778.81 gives 25.9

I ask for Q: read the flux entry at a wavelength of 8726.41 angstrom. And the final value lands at 26.7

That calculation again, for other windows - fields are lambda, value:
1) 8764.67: 26.8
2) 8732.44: 26.1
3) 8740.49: 25.6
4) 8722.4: 27.7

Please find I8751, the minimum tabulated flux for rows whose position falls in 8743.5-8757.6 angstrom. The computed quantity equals 25.5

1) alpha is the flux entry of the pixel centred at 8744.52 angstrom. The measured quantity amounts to 27.2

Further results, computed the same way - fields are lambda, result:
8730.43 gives 26.7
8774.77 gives 27.1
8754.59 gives 26.5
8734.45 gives 26.4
